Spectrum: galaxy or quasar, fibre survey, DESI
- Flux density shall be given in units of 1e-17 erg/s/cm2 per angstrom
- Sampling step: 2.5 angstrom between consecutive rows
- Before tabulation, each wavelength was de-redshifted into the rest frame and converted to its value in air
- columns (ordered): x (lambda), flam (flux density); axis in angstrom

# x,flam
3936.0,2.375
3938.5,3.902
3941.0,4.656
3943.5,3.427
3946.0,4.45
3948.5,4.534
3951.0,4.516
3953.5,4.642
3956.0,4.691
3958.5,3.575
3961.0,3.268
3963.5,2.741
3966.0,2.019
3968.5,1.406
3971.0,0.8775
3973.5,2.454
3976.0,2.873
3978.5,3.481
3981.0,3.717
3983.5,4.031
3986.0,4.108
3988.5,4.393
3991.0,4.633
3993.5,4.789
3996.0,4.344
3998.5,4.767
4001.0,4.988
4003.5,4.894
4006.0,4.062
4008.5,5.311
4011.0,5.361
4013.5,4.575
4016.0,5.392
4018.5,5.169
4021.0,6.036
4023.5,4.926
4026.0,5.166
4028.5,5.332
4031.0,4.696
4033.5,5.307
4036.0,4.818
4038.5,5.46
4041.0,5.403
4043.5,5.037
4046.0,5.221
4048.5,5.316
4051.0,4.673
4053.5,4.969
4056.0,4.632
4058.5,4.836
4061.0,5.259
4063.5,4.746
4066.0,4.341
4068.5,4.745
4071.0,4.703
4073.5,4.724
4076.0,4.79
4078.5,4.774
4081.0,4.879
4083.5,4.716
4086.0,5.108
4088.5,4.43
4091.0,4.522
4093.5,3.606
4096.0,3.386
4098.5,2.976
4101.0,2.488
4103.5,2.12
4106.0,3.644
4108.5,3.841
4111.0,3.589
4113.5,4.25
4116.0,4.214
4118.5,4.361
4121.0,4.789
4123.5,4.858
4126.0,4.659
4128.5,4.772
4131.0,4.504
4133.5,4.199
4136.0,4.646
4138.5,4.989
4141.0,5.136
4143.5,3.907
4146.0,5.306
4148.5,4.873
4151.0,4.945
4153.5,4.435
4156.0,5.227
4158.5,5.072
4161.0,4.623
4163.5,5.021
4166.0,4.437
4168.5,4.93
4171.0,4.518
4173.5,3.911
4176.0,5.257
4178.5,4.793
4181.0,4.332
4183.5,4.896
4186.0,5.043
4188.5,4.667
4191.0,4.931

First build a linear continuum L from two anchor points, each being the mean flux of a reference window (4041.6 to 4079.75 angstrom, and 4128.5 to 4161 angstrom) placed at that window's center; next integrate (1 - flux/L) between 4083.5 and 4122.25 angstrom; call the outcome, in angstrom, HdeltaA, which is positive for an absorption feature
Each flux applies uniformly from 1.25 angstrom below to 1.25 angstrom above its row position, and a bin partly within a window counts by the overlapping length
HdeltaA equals 7.7 angstrom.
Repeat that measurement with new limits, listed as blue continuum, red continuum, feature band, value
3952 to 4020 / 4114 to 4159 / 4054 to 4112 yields 2.6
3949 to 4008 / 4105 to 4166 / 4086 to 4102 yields 2.4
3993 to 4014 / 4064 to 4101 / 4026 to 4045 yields -2.2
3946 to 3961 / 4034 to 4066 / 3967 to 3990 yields 7.5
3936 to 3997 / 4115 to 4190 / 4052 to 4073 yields -3.0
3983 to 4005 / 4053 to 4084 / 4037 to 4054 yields -1.6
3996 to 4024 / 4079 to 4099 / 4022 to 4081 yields -4.2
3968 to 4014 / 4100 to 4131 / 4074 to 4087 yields -2.8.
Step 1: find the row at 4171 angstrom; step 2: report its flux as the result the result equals 4.518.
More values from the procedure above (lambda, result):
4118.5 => 4.361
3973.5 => 2.454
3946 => 4.45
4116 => 4.214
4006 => 4.062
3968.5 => 1.406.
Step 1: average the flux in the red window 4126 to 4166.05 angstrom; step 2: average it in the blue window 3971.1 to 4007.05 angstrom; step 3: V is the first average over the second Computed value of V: 1.2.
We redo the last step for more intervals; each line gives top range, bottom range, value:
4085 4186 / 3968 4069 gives 0.96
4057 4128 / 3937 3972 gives 1.22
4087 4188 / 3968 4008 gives 1.15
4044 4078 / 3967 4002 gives 1.34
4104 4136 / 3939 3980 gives 1.27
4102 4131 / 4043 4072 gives 0.84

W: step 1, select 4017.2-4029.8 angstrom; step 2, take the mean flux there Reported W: 5.32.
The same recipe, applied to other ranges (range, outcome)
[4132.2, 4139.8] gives 4.61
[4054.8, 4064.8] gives 4.87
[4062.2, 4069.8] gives 4.62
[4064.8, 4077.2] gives 4.66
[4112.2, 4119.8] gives 4.27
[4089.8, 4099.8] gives 3.61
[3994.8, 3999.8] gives 4.56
